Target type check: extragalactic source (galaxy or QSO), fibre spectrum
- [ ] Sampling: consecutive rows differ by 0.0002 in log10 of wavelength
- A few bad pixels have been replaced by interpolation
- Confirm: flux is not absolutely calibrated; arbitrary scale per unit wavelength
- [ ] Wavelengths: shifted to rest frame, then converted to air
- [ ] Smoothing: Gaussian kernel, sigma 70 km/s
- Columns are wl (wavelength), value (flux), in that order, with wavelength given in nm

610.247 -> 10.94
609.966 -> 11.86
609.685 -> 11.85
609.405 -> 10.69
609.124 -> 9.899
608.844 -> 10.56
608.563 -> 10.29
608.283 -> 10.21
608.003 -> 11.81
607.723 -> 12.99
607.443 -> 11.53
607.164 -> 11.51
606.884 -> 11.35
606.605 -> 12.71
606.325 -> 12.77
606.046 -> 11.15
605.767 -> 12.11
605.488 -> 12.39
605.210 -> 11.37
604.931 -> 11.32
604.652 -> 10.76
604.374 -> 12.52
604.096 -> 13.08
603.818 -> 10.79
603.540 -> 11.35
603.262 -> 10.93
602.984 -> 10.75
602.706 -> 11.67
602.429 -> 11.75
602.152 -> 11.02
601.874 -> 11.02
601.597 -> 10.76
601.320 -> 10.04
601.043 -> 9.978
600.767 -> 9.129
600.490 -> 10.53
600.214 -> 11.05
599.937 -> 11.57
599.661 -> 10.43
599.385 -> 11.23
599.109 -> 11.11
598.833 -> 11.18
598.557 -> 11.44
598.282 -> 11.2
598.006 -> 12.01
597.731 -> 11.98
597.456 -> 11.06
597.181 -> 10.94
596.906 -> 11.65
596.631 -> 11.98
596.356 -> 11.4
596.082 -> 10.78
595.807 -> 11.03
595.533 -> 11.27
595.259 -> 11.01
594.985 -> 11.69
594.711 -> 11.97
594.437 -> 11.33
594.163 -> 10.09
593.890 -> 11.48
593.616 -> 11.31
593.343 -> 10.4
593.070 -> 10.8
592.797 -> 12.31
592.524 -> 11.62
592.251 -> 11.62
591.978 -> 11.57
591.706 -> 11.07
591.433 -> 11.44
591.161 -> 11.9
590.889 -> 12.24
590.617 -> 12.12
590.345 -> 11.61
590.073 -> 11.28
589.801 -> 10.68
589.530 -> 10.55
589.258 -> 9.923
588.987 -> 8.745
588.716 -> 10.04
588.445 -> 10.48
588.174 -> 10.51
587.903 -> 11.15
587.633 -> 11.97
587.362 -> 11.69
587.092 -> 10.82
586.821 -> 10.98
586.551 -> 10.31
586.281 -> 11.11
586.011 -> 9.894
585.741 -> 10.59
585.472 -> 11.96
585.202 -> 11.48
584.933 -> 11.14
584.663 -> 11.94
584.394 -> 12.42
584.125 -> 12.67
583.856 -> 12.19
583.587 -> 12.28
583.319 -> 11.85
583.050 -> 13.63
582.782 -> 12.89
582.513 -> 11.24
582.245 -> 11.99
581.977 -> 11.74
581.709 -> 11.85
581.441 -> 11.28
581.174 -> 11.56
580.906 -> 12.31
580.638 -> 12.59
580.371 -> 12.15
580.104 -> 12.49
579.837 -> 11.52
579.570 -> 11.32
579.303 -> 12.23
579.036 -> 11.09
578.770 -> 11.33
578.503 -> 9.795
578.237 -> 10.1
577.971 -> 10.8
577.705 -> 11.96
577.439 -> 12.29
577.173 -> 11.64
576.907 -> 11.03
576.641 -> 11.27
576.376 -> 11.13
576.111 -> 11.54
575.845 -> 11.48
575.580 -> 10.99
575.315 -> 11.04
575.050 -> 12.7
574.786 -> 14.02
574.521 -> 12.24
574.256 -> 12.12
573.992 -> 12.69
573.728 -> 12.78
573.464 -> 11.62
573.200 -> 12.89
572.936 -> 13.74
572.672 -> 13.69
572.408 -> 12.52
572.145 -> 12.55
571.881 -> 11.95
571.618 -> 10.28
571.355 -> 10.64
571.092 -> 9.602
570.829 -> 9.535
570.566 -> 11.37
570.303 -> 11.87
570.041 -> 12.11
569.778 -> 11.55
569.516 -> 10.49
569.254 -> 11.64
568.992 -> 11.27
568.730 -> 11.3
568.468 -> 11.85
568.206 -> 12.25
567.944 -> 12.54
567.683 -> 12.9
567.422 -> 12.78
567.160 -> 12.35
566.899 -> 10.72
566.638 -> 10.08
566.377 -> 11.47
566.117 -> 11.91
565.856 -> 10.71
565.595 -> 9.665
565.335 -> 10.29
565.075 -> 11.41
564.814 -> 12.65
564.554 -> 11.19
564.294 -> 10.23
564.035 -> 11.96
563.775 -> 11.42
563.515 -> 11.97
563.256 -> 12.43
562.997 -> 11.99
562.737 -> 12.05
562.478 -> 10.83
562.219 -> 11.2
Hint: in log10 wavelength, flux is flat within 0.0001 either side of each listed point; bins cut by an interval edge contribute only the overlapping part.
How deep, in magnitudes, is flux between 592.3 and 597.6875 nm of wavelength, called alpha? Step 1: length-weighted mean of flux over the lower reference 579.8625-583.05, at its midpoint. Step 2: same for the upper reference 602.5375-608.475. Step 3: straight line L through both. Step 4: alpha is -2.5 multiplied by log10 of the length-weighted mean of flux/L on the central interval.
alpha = 0.05 mag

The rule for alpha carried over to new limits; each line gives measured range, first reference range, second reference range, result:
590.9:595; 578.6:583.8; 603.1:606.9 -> 0.04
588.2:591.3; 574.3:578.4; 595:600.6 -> 0.05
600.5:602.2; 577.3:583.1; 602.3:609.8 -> 0.12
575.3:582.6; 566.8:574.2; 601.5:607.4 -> 0.03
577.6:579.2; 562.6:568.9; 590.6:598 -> 0.06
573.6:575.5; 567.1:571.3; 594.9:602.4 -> -0.09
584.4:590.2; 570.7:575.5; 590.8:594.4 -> 0.07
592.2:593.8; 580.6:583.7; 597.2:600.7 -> 0.02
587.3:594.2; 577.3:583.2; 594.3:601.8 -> 0.02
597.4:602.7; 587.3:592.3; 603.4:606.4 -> 0.05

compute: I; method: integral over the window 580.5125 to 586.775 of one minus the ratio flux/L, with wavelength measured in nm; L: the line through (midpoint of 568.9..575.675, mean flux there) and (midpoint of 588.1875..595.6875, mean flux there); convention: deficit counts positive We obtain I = -0.18 nm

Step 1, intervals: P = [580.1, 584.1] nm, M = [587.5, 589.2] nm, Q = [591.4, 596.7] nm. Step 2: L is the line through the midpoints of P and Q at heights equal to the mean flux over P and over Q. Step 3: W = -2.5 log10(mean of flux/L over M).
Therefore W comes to 0.12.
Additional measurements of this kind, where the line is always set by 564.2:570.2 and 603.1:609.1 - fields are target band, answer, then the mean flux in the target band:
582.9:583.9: -0.09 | 12.5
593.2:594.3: 0.07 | 10.8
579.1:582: -0.04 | 11.9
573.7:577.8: -0.04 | 11.9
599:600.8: 0.07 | 10.8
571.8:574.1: -0.11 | 12.7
